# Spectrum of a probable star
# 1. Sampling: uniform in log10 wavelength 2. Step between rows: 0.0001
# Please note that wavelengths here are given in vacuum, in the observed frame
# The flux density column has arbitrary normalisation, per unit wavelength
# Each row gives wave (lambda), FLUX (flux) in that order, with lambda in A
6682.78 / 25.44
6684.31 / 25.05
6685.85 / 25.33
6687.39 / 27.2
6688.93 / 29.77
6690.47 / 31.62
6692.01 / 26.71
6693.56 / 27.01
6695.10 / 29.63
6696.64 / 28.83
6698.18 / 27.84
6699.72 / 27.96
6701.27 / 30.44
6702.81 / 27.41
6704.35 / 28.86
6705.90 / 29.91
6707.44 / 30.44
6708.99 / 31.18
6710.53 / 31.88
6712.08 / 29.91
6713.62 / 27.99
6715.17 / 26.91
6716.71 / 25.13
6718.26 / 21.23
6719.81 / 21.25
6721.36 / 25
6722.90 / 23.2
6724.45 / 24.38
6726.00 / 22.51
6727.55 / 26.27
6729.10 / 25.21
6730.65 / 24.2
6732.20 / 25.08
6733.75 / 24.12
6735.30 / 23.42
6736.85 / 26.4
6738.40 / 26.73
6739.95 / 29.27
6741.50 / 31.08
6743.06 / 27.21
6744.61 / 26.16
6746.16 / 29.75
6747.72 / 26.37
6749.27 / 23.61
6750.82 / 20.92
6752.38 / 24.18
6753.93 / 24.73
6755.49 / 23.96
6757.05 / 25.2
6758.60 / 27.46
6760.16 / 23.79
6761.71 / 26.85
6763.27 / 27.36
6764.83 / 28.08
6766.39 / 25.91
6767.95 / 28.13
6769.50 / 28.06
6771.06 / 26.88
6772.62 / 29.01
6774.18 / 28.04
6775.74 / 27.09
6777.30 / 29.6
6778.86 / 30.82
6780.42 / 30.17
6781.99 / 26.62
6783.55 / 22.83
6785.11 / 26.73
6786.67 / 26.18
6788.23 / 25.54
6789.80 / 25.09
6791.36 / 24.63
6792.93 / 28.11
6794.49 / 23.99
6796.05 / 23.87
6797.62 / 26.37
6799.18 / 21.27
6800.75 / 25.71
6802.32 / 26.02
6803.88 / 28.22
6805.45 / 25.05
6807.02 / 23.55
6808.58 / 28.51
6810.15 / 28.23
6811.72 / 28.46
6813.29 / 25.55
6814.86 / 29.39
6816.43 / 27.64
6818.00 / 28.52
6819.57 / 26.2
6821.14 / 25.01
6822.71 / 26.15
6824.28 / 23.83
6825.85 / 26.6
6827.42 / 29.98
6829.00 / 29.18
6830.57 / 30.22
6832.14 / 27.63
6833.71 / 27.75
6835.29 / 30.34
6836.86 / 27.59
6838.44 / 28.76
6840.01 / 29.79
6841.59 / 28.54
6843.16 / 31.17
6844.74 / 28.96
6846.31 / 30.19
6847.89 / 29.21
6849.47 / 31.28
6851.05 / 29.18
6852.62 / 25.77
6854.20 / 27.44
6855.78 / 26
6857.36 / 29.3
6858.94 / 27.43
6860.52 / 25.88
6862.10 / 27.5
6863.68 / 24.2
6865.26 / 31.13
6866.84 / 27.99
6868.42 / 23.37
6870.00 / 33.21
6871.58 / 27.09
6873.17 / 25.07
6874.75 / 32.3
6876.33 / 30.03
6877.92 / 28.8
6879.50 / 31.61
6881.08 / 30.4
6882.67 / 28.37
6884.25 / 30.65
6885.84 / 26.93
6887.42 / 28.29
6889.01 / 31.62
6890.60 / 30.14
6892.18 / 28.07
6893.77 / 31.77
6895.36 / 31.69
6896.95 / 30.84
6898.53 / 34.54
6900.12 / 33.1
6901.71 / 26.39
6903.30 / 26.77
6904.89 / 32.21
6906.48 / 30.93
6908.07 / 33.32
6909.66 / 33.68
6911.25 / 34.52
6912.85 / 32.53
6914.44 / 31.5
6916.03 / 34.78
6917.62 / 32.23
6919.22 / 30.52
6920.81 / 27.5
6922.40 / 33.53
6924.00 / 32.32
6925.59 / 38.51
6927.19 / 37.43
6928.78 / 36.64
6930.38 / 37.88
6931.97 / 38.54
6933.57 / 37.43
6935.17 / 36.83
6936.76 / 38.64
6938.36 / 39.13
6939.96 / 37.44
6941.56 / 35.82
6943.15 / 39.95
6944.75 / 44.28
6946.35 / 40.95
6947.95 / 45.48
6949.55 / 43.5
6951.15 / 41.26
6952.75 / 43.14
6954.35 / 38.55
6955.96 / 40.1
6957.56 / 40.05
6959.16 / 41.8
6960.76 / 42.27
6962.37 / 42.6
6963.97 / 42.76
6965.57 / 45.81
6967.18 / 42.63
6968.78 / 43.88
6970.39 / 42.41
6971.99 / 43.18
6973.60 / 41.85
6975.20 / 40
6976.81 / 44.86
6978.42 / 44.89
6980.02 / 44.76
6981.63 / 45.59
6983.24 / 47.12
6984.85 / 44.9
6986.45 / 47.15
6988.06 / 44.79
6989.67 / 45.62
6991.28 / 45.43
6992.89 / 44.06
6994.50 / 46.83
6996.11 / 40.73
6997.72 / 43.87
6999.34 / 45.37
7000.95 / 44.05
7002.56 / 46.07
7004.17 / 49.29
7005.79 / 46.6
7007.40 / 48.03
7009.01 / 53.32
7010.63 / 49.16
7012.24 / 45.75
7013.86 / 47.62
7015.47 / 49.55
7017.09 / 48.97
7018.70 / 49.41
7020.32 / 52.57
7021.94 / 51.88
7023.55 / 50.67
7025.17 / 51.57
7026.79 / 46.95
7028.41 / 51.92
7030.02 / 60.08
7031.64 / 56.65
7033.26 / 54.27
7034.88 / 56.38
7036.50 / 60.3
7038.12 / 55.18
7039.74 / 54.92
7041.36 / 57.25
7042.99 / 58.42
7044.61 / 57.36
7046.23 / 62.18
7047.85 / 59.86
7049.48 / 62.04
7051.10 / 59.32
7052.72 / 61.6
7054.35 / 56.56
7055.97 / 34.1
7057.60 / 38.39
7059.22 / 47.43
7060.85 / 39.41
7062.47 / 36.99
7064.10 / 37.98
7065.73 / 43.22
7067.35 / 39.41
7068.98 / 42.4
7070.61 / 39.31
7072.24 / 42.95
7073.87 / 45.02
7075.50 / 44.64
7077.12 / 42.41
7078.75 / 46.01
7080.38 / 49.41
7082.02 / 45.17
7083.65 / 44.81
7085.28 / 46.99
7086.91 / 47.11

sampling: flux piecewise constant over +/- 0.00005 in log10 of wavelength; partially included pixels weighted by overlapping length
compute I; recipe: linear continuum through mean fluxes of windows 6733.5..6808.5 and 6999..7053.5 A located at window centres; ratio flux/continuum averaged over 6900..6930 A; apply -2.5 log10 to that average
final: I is 0.26 mag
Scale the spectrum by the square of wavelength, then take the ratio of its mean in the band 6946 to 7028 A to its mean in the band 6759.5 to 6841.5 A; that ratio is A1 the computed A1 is 1.77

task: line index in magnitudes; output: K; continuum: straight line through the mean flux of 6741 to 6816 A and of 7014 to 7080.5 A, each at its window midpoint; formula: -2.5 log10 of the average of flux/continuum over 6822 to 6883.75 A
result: 0.159 mag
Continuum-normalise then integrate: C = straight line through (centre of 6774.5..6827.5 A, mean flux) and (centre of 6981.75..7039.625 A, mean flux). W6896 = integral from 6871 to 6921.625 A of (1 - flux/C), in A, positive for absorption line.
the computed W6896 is 8.6 A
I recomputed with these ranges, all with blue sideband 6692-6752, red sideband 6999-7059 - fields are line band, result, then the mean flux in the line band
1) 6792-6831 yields 0.27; 26.6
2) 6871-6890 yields 0.34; 29.3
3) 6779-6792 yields 0.21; 26.2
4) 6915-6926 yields 0.31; 32.6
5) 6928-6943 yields 0.18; 37.7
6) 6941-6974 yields 0.10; 42.1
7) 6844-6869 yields 0.33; 27.8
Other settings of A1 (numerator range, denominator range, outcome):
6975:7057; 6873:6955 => 1.52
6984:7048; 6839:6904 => 1.81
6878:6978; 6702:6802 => 1.45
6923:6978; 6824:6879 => 1.47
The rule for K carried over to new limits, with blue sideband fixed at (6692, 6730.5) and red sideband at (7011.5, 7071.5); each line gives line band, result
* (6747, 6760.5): 0.22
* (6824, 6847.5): 0.24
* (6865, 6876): 0.32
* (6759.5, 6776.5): 0.14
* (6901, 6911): 0.31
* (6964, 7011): 0.04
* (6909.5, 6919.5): 0.26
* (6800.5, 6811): 0.26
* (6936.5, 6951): 0.08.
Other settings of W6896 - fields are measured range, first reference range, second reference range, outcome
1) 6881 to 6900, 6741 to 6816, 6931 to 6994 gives 3.0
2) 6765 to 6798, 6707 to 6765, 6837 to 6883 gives 0.1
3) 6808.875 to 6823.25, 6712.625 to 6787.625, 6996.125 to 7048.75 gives 2.2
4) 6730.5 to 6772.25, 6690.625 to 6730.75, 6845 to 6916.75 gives 2.3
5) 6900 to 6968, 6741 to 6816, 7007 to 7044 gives 9.4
